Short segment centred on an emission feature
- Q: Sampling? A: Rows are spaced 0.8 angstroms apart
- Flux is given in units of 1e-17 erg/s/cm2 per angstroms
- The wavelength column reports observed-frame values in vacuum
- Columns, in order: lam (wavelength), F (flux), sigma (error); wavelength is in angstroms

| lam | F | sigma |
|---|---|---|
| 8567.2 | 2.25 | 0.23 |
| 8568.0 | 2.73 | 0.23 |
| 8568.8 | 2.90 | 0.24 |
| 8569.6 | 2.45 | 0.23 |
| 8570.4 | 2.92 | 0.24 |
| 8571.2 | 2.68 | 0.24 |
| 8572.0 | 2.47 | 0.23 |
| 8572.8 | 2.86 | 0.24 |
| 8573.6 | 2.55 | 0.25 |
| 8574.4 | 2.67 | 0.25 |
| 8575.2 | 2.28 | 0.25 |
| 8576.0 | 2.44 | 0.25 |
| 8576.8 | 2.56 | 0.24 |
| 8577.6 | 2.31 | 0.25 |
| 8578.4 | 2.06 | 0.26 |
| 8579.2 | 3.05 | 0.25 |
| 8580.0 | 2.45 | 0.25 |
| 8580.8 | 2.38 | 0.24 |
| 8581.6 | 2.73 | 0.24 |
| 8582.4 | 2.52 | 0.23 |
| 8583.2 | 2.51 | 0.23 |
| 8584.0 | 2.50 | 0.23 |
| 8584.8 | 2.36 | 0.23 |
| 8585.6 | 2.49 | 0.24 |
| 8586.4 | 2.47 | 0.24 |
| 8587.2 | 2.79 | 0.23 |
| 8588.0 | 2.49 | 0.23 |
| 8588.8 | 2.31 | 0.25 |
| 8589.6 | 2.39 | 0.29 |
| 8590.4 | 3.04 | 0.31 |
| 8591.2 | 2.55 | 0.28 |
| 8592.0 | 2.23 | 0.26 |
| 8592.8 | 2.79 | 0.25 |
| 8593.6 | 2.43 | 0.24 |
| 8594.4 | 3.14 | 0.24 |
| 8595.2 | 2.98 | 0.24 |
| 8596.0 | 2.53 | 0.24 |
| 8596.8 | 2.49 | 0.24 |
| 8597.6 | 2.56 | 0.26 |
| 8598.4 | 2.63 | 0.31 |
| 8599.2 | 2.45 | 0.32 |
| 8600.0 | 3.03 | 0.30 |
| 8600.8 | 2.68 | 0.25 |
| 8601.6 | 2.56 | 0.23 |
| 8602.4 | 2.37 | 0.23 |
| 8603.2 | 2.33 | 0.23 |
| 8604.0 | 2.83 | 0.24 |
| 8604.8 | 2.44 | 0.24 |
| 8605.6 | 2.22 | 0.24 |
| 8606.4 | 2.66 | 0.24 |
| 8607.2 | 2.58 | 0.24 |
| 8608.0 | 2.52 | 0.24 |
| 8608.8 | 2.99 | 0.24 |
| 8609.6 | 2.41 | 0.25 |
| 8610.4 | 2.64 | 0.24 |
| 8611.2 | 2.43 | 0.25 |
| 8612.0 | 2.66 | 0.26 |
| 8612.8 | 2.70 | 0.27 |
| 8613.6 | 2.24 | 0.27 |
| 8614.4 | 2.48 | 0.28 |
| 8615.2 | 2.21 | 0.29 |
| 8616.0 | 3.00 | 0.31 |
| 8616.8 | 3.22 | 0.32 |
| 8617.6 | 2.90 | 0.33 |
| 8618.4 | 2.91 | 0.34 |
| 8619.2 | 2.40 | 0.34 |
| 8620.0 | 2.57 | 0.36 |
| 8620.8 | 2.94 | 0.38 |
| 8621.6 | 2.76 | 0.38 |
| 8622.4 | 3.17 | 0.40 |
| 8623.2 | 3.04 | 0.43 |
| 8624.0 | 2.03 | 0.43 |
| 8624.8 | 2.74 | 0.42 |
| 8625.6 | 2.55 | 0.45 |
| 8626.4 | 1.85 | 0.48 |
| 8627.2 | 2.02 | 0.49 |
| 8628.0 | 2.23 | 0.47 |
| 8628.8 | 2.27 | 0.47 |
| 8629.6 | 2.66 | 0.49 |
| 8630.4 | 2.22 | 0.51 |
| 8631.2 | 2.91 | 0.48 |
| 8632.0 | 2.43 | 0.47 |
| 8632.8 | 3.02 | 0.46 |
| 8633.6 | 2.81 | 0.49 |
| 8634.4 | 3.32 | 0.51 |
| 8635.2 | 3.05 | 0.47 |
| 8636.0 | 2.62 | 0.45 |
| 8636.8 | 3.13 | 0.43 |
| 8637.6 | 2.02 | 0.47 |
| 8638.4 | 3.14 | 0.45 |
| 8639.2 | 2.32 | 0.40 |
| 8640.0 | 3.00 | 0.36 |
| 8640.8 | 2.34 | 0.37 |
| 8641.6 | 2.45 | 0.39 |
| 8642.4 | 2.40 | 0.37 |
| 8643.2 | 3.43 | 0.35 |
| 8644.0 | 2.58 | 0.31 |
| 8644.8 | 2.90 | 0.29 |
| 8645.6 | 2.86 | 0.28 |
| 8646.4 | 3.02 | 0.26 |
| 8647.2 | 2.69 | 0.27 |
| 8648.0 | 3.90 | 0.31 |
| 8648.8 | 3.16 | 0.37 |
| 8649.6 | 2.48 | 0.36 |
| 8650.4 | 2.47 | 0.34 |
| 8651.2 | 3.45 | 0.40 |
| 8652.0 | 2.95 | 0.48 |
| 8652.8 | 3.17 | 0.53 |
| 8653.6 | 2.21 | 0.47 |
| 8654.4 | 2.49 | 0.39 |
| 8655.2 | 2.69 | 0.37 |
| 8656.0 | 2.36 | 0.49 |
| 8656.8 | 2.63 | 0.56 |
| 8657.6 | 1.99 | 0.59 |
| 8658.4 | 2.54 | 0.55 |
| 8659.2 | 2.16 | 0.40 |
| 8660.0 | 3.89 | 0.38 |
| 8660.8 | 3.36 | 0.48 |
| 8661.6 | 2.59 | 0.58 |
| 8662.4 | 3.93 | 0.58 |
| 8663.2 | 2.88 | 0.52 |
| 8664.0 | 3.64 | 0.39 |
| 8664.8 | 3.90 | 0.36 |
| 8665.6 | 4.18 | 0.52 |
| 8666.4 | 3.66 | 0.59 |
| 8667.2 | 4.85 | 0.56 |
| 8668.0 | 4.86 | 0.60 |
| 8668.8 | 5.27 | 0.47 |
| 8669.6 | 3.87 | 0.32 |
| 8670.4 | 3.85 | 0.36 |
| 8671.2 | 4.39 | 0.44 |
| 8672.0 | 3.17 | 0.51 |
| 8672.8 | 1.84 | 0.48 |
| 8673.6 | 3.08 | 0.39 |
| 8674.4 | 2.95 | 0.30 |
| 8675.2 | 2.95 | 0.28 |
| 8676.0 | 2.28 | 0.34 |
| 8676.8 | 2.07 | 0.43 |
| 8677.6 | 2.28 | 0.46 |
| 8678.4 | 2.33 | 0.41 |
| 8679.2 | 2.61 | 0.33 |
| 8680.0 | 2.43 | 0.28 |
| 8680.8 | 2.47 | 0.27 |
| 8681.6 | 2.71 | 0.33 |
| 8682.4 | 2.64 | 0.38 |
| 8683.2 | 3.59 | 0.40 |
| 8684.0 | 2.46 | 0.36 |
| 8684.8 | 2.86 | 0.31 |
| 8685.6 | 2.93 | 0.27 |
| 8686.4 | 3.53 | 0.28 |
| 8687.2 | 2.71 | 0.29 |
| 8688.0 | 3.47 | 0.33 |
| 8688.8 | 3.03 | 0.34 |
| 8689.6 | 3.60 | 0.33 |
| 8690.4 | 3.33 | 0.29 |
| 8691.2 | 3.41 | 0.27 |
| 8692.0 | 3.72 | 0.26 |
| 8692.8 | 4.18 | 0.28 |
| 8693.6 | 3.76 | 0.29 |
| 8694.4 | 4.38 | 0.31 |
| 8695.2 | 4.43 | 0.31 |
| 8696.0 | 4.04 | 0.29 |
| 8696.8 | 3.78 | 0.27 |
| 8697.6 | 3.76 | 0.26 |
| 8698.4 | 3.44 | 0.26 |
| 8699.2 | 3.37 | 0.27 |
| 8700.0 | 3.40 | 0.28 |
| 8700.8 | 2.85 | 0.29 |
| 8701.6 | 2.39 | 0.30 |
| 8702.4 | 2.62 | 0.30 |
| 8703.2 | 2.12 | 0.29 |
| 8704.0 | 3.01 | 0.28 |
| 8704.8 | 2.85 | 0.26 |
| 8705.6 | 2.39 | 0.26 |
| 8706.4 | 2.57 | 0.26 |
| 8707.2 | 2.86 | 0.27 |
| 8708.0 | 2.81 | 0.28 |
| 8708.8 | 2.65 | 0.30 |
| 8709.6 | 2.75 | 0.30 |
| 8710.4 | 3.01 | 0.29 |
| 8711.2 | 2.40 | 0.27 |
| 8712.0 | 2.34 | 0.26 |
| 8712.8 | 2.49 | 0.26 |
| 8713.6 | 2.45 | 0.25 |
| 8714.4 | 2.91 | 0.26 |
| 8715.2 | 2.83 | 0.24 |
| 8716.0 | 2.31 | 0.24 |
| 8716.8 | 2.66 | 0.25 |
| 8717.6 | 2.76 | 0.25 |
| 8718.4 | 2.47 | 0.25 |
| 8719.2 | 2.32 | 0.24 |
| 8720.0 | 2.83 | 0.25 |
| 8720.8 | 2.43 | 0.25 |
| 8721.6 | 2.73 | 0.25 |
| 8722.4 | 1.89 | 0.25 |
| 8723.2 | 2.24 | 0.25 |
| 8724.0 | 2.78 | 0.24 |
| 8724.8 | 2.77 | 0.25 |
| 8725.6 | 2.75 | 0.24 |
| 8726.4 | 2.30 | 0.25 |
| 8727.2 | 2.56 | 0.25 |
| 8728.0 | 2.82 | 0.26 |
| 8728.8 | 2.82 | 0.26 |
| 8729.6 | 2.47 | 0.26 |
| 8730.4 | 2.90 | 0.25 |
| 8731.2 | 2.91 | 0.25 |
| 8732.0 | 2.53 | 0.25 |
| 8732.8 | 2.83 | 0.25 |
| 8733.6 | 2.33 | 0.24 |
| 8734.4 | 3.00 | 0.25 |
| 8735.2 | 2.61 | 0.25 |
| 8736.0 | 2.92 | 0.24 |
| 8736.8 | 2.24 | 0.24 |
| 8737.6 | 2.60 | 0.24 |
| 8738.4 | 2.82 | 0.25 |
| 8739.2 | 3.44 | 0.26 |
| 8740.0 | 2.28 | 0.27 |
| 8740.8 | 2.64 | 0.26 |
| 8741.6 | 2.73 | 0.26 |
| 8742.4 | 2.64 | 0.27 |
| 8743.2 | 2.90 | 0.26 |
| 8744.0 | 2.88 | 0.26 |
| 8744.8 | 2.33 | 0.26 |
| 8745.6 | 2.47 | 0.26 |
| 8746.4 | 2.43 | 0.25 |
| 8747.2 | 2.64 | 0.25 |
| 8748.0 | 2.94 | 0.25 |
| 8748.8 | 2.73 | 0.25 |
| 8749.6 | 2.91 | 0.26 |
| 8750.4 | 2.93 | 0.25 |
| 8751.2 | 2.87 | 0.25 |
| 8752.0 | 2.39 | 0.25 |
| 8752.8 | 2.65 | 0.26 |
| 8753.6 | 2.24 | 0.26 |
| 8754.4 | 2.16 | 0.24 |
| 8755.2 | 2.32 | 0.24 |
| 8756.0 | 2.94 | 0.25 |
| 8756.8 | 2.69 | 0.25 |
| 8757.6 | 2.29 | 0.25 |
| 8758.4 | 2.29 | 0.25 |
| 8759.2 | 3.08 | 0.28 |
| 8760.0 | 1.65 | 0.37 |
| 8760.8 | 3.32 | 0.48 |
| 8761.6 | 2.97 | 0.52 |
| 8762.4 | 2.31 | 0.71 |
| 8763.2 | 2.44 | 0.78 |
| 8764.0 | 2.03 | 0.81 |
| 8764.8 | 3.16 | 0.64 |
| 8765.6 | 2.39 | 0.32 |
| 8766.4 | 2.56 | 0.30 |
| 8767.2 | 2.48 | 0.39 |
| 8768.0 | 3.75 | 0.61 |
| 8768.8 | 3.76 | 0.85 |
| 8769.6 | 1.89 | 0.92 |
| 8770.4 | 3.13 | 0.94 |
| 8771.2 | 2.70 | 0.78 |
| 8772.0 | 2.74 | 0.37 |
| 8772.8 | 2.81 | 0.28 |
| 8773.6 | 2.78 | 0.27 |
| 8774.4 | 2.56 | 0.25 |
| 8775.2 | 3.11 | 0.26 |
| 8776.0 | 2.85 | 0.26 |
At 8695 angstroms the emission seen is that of [N II]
